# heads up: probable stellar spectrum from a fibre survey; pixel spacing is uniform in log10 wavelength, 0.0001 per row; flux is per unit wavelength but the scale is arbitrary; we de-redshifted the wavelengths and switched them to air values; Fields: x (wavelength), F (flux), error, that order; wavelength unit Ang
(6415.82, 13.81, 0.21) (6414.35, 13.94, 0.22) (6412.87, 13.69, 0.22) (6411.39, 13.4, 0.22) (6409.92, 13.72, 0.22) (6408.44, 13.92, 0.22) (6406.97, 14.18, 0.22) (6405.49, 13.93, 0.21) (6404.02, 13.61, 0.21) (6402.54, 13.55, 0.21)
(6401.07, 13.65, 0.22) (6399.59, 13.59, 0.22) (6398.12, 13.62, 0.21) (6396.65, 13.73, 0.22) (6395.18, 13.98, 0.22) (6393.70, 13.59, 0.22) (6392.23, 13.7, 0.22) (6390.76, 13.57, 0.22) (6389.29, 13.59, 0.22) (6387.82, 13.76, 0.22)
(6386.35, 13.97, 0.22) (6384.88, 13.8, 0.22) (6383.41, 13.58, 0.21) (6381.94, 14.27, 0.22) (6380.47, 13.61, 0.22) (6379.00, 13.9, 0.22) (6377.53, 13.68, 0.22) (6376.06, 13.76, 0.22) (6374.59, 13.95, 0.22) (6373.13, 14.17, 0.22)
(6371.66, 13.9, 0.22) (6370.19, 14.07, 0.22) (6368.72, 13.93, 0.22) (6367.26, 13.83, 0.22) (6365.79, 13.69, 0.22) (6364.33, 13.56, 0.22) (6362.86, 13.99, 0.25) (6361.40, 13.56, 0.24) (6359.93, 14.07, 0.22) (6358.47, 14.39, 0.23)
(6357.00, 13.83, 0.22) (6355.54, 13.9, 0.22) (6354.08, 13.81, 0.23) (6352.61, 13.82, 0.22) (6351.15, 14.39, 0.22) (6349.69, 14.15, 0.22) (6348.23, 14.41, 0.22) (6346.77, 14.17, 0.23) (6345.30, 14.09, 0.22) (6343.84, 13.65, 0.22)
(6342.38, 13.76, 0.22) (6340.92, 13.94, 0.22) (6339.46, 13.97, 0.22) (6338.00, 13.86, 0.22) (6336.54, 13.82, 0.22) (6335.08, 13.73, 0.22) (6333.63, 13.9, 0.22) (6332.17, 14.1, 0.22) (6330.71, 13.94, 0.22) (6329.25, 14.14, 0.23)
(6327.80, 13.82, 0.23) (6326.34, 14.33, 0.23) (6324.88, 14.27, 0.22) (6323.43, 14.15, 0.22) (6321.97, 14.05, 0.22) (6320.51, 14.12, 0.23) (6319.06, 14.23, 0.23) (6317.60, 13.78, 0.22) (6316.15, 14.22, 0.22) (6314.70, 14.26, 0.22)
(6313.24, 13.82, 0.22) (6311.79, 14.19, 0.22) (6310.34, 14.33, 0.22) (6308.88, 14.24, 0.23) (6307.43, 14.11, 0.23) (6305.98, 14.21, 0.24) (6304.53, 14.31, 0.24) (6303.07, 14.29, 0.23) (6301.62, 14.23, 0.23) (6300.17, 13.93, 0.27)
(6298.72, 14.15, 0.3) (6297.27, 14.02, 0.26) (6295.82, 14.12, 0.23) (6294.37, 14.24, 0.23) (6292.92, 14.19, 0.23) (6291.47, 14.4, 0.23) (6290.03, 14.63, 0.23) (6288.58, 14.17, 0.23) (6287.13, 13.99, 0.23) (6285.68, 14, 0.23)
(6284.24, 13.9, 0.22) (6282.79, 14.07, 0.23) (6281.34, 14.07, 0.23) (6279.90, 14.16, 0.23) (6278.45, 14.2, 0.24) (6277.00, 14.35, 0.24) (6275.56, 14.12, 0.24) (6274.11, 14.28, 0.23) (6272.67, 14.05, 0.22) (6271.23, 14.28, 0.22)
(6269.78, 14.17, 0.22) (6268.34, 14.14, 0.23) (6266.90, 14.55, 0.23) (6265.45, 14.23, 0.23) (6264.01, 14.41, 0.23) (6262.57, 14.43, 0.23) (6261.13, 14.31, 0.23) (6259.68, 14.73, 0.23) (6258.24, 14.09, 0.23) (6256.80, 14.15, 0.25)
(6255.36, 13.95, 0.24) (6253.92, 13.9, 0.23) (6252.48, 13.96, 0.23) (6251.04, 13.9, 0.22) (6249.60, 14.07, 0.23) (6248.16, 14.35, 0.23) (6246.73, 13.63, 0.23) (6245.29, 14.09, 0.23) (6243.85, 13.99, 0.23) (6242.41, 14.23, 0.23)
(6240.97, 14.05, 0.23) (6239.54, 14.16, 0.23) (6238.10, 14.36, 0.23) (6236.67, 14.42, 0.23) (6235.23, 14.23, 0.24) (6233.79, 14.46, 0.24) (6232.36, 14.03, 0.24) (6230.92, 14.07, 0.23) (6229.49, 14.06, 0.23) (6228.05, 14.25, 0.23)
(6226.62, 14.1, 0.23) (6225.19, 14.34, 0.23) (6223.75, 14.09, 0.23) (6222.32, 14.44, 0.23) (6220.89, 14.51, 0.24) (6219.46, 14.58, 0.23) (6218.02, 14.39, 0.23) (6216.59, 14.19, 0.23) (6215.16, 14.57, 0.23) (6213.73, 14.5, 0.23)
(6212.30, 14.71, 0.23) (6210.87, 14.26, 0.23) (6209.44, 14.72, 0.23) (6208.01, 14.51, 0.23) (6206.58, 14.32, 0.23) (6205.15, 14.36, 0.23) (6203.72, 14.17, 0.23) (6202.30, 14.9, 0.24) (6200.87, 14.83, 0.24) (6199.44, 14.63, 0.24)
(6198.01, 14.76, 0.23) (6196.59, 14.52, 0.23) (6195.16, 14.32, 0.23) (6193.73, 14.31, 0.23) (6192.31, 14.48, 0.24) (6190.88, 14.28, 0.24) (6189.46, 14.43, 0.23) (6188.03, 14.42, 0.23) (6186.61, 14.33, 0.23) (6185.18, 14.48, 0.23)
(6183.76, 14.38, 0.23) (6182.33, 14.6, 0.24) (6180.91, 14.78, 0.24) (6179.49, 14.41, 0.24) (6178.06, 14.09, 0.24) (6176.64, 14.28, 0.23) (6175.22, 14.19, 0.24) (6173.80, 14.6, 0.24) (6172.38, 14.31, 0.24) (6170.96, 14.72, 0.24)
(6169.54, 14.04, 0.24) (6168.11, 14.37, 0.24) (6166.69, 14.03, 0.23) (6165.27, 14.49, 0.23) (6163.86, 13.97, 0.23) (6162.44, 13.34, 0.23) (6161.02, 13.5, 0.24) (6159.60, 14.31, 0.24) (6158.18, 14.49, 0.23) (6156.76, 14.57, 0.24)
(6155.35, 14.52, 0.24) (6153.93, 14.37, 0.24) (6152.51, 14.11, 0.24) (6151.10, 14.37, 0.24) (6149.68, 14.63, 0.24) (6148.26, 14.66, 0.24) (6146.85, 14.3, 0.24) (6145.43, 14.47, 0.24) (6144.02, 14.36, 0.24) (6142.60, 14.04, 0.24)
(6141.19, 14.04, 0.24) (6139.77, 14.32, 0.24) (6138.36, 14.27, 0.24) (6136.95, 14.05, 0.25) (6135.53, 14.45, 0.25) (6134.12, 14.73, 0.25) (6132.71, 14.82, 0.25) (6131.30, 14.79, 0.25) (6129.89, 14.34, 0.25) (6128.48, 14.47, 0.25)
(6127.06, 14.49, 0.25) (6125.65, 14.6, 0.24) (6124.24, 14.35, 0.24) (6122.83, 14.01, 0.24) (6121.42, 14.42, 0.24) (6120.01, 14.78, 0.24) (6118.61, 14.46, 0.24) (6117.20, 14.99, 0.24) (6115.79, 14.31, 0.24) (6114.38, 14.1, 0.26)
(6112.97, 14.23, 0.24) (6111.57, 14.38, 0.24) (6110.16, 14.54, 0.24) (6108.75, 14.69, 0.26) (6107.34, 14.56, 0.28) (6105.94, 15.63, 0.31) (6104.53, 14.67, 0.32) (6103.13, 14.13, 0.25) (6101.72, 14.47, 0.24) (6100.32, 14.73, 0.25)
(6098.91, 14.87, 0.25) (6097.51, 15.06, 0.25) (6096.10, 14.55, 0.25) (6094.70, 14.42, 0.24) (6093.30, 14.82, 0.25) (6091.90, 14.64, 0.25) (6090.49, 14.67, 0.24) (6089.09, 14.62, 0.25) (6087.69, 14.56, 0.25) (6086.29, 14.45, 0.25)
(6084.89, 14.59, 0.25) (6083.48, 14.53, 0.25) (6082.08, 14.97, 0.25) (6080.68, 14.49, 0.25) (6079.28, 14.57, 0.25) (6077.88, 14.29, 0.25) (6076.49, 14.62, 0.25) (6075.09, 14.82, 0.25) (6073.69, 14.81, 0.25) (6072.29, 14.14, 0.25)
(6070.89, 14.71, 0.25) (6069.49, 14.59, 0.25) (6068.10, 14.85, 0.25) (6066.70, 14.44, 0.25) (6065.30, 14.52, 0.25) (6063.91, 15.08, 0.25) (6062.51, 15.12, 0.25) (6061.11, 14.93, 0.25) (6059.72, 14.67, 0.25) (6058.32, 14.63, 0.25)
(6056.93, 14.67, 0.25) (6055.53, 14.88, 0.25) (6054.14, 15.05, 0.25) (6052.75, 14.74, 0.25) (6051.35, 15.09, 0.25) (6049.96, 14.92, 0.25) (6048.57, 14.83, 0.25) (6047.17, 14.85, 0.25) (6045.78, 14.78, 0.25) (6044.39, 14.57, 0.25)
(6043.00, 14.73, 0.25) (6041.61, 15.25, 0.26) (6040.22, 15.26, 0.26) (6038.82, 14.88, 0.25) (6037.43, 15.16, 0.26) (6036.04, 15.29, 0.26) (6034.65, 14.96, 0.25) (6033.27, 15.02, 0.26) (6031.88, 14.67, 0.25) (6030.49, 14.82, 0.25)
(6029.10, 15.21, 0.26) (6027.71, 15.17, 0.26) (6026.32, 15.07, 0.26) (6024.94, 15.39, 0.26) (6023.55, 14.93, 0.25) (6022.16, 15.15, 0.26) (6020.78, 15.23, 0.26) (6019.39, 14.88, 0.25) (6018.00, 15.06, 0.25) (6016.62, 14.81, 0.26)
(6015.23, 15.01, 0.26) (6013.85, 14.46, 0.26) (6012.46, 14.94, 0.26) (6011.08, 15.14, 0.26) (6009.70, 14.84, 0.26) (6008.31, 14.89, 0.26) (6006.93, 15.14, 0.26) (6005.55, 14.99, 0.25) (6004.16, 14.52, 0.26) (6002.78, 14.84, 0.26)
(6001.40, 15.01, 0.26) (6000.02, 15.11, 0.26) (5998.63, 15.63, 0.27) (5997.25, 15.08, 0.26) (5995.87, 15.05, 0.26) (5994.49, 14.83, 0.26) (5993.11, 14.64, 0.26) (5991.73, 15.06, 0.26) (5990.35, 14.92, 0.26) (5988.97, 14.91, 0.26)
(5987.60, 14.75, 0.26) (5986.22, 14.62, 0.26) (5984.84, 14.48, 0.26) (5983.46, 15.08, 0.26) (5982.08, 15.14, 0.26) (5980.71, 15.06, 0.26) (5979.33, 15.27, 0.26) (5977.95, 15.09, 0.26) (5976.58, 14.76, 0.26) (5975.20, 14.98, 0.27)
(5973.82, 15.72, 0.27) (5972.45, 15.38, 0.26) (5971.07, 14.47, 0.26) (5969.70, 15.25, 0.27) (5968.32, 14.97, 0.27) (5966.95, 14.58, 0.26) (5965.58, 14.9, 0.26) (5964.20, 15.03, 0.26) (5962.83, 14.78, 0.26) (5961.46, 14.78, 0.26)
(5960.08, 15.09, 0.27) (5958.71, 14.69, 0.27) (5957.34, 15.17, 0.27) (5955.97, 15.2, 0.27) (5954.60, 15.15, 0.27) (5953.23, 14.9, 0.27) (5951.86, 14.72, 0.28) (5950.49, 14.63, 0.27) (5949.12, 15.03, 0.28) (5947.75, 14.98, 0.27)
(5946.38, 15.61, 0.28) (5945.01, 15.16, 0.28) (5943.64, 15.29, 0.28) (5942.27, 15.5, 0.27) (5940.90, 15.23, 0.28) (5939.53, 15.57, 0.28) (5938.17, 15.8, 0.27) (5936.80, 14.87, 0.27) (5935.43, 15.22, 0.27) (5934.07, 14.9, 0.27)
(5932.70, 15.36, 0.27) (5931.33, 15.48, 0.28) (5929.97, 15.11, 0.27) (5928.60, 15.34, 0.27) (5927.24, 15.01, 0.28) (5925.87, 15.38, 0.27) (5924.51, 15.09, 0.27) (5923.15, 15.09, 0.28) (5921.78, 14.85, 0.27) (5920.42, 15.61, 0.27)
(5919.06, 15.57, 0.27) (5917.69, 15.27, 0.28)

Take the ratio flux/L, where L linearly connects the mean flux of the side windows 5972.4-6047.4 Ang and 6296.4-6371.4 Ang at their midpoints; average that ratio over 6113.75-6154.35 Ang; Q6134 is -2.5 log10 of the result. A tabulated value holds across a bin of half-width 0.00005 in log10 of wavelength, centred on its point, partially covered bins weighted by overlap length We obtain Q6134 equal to 0.02 mag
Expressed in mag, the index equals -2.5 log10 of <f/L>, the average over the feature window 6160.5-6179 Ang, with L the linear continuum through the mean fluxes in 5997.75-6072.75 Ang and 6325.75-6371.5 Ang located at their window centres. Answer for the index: 0.03 mag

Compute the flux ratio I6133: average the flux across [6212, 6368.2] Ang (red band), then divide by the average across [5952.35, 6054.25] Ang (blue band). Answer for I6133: 0.94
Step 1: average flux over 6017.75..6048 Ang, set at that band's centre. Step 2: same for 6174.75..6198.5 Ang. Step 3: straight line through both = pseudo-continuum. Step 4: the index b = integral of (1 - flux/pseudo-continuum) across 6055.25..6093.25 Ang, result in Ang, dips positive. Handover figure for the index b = 0.5 Ang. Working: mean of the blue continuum 15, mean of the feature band 14.7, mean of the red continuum 14.4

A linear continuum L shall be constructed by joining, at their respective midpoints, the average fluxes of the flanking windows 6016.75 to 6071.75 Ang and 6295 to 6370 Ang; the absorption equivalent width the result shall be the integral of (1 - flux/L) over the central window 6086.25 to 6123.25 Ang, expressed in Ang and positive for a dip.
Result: 0.4 Ang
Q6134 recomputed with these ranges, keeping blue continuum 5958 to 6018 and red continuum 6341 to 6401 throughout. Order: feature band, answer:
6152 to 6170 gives 0.02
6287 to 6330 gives -0.01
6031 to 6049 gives -0.01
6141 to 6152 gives 0.01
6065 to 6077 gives 0.01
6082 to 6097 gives 0.00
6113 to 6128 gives 0.01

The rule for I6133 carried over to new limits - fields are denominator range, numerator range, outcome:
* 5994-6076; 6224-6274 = 0.95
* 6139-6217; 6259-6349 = 0.98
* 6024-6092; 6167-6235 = 0.97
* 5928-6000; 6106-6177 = 0.95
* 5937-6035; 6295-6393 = 0.93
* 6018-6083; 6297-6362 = 0.95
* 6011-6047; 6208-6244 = 0.96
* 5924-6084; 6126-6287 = 0.96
